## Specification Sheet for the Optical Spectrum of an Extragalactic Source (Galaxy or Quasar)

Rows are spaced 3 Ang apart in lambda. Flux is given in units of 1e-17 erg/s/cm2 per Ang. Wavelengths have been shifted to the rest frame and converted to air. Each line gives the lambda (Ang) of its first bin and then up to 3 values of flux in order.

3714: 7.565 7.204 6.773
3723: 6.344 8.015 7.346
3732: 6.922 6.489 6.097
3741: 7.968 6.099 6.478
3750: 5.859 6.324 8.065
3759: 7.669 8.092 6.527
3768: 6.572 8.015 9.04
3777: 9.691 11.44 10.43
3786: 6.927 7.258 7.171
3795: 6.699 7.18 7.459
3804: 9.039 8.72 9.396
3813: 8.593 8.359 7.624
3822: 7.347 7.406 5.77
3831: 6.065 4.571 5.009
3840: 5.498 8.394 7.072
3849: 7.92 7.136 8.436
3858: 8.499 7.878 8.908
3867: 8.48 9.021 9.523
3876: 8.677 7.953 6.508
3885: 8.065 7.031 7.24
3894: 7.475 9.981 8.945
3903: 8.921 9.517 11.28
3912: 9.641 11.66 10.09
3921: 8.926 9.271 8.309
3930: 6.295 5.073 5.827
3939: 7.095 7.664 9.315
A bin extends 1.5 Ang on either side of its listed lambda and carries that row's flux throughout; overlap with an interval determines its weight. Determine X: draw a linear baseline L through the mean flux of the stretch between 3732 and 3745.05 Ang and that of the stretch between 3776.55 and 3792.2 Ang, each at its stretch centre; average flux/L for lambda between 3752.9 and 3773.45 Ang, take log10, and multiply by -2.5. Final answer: 0.06 mag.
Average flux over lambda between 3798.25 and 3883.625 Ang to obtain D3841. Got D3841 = 7.68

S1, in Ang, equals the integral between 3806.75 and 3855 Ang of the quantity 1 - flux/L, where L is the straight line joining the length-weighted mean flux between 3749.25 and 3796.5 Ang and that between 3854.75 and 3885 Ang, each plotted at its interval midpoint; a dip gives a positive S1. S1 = 5.9 Ang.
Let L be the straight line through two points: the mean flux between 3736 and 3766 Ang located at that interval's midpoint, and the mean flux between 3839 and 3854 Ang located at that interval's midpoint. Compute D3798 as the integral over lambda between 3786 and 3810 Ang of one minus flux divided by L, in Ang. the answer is -2.03 Ang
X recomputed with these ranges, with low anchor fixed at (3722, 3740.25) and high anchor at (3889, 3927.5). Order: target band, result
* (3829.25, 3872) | 0.16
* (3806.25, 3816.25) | -0.10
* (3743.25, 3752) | 0.16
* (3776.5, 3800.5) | -0.08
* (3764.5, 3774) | 0.01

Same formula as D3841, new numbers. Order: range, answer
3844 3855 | 7.57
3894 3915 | 9.69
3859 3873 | 8.67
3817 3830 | 7.05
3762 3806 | 8.11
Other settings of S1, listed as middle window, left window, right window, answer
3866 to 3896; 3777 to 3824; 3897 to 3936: 2.4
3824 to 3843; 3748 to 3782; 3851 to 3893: 5.1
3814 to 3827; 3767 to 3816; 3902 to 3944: 1.2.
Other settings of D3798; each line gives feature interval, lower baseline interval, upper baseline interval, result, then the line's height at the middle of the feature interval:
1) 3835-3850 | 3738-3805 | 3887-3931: 3.07 Ang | 8.37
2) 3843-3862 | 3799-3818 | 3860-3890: 1.01 Ang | 8.31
